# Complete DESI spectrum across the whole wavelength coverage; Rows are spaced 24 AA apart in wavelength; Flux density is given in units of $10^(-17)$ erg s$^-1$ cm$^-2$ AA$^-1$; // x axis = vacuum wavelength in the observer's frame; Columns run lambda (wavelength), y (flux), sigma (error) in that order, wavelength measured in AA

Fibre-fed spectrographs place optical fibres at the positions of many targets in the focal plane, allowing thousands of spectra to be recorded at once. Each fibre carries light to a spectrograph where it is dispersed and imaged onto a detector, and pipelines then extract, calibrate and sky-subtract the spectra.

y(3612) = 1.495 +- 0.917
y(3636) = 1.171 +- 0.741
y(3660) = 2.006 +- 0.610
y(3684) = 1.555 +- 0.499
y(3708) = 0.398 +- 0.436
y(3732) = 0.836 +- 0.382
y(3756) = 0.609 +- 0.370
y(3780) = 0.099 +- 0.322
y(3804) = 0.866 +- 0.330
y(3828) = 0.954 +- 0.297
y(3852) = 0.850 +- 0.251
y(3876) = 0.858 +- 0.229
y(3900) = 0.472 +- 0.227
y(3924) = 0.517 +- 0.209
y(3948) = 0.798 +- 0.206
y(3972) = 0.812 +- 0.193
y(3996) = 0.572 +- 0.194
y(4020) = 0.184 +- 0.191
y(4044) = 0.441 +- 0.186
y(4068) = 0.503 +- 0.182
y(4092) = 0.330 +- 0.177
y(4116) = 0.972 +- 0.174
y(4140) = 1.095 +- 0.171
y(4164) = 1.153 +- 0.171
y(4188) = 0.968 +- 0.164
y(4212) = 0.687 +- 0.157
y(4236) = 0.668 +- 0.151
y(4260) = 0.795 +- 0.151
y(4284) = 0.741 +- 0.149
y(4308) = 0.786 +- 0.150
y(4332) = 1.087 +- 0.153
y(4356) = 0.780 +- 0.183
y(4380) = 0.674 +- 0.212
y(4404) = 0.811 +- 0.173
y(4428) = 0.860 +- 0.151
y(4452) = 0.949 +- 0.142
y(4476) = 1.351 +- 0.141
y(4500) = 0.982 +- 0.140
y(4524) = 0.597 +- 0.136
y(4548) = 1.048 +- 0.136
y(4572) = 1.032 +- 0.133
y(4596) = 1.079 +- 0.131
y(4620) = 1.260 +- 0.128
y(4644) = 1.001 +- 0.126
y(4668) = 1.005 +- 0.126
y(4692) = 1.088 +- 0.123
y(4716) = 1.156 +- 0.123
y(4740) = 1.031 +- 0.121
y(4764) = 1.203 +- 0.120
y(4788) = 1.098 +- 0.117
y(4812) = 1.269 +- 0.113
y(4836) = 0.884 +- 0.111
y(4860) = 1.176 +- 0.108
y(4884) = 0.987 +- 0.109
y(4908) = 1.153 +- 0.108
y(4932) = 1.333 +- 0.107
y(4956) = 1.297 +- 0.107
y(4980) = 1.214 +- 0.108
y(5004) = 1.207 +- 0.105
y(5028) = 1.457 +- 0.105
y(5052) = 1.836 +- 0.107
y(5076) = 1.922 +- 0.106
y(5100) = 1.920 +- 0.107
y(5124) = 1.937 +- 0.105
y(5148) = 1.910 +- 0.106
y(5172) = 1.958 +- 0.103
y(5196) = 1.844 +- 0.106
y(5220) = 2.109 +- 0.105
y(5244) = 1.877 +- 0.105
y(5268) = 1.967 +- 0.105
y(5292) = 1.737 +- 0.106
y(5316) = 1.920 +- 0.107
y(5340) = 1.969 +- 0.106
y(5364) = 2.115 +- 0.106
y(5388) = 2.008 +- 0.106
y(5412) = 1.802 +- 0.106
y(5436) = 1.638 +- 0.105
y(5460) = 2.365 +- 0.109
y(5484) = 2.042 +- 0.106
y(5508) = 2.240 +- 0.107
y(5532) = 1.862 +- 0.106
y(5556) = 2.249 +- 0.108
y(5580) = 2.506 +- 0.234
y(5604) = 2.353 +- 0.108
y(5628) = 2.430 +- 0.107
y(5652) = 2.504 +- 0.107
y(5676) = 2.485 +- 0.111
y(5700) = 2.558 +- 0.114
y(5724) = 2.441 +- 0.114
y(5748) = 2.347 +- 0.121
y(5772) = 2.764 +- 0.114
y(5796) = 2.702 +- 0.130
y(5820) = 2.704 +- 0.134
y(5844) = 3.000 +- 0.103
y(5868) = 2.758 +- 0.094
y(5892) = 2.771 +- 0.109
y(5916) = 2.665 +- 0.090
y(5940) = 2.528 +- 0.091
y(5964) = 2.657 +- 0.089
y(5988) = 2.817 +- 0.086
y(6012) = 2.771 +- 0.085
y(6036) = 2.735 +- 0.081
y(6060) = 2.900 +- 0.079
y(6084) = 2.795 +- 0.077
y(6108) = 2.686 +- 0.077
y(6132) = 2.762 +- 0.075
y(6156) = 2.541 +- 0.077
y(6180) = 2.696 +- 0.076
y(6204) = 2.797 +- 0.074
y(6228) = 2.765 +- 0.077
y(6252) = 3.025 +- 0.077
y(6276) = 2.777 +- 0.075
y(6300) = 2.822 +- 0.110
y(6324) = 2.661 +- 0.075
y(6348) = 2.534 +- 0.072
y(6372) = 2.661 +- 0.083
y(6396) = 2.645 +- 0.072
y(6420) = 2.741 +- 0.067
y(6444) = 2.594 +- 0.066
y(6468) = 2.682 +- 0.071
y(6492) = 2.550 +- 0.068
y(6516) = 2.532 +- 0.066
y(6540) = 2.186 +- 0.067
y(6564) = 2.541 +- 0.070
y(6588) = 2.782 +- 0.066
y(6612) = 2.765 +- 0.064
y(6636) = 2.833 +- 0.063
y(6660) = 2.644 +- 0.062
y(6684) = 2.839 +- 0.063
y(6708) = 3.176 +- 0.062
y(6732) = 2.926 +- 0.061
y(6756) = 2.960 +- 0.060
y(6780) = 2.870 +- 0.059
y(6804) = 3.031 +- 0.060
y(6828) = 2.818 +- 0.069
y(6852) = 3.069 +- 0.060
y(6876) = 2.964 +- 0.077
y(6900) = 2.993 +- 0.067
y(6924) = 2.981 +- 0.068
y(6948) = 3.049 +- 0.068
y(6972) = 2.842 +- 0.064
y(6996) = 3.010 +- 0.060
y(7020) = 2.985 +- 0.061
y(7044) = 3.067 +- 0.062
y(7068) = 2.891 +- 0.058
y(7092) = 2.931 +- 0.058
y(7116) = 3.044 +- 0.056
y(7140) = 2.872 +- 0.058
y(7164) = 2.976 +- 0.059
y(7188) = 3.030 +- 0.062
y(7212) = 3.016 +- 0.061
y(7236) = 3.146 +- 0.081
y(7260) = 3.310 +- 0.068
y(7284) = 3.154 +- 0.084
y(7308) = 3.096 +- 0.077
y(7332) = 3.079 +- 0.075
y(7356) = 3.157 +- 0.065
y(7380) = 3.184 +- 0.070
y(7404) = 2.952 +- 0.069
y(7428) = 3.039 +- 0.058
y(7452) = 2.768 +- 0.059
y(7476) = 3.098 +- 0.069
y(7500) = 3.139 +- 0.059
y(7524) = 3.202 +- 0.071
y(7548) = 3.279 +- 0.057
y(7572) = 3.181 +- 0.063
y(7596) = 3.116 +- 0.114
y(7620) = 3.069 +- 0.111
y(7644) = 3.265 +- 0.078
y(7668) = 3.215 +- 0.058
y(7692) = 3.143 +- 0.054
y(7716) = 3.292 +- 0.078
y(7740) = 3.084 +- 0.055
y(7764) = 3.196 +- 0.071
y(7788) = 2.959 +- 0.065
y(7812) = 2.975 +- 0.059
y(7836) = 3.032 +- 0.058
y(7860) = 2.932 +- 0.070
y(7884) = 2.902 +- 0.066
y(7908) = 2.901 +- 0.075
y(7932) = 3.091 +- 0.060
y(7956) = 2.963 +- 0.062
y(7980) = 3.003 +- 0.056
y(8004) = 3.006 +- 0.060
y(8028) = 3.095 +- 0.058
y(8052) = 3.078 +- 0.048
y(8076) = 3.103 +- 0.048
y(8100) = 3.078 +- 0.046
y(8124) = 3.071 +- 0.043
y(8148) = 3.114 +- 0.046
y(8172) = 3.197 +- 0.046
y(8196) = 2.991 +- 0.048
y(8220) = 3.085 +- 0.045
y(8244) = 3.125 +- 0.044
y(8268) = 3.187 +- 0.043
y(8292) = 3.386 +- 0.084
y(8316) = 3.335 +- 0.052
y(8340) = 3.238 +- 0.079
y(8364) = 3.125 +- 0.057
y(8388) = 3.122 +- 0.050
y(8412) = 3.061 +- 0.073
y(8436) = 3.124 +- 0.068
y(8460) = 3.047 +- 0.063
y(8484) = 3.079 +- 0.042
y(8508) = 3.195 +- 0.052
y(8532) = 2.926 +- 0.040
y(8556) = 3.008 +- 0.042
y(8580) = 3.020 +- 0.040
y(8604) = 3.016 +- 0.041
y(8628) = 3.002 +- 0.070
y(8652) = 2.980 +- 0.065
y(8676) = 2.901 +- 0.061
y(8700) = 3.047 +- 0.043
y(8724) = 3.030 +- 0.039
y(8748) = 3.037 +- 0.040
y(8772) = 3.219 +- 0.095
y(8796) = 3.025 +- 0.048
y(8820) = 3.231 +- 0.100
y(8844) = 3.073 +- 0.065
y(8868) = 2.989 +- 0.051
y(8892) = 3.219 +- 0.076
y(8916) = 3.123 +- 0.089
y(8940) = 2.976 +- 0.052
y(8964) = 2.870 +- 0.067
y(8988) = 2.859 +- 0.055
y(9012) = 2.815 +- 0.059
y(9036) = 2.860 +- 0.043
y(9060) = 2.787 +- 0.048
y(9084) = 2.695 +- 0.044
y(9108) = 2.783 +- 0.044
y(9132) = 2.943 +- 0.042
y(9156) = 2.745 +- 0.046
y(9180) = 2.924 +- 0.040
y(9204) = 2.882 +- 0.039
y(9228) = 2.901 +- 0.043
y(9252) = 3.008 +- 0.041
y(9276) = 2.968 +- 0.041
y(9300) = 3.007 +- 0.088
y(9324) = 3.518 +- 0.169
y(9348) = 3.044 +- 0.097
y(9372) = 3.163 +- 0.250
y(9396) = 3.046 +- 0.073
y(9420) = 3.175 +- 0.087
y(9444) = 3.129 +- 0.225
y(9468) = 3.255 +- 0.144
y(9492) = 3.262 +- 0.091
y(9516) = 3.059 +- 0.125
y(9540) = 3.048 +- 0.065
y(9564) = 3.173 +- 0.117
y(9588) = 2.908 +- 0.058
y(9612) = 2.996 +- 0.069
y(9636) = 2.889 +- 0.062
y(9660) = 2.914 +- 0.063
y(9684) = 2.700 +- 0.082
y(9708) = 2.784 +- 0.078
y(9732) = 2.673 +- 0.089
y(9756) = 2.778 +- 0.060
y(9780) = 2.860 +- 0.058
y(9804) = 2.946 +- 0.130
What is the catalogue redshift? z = 0.26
